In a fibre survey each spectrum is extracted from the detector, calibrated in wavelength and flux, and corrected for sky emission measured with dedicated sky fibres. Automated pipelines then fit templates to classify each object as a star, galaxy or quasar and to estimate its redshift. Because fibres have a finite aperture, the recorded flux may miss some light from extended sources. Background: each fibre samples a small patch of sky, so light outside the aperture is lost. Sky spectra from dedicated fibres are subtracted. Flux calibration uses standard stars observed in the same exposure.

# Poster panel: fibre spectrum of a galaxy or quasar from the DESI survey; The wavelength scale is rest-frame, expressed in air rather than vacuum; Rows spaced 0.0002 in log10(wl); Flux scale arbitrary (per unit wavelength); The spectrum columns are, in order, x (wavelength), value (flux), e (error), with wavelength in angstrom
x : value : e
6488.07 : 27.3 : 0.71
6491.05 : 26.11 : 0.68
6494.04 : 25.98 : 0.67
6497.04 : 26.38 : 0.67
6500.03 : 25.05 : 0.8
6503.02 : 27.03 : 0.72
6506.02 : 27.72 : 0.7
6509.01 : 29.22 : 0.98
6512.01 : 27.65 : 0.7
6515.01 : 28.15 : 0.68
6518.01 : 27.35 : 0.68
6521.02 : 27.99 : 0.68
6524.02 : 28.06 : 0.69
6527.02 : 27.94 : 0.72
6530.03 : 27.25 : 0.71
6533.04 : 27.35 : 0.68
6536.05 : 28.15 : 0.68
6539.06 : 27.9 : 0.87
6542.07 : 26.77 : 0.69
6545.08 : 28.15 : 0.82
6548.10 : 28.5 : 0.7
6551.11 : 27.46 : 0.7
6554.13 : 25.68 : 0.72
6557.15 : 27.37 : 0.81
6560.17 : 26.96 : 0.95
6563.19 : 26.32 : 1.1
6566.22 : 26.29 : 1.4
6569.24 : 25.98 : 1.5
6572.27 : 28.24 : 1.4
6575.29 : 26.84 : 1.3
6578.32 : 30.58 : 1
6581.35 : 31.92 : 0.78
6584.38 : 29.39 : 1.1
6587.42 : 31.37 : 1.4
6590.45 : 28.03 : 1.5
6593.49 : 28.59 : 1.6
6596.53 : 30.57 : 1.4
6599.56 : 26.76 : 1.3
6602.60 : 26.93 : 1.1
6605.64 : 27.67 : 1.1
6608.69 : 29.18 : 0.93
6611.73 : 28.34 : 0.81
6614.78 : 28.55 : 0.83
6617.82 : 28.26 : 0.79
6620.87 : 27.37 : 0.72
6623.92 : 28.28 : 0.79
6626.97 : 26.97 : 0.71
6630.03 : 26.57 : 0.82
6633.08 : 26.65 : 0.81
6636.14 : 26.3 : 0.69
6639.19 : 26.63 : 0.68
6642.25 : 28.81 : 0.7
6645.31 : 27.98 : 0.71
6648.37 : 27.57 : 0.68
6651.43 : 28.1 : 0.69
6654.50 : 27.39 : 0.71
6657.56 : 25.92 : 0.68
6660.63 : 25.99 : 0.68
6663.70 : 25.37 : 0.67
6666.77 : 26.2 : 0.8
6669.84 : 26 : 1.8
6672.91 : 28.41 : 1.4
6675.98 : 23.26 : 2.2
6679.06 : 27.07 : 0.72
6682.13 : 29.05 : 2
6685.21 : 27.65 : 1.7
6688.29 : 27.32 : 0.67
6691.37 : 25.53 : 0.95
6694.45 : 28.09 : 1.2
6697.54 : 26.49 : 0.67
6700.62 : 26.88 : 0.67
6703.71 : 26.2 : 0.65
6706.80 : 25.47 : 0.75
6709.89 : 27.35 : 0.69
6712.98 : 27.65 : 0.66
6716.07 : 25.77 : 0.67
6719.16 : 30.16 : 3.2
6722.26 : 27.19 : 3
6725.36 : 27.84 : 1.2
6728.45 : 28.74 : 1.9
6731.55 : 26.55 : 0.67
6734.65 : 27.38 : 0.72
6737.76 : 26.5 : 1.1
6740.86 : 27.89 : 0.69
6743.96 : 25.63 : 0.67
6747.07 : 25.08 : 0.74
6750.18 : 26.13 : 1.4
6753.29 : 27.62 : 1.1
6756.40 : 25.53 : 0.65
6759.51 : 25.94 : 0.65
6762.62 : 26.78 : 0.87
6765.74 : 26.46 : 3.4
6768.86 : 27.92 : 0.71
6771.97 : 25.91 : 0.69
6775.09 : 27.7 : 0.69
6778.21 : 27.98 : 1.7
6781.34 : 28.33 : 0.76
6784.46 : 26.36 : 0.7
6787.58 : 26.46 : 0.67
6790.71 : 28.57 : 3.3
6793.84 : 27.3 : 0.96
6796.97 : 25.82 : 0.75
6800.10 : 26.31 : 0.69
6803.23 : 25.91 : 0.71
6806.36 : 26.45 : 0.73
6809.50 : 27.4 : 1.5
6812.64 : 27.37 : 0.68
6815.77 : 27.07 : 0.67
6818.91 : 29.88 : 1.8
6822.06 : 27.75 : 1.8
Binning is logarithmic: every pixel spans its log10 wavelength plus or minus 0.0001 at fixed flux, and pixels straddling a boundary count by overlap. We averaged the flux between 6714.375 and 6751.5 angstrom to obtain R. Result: 27.1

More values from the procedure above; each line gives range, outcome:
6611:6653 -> 27.6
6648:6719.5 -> 26.8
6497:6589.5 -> 27.8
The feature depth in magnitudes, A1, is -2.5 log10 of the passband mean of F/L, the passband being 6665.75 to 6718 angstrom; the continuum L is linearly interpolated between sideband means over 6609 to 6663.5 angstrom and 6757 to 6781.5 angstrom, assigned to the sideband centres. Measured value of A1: 0.02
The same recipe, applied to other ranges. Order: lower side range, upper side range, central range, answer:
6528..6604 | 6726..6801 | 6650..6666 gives 0.04 mag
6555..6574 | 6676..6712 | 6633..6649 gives -0.02 mag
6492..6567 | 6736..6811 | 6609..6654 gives -0.02 mag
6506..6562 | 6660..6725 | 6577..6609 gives -0.07 mag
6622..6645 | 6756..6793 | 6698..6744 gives 0.00 mag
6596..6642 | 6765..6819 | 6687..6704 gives 0.03 mag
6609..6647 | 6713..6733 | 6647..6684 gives 0.04 mag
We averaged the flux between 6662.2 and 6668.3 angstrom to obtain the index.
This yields 25.8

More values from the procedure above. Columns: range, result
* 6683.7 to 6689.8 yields 27.5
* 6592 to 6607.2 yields 28.1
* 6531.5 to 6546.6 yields 27.7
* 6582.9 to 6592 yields 29.6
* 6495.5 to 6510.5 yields 27.1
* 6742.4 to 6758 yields 26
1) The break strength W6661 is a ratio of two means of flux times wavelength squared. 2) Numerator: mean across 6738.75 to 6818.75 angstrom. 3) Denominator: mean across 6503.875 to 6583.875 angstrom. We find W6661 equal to 1.0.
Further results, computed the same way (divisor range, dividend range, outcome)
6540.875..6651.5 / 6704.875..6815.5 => 1.02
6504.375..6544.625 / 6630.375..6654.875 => 1.02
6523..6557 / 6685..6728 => 1.04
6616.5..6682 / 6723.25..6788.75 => 1.03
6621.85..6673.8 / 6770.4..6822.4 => 1.05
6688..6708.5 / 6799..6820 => 1.06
